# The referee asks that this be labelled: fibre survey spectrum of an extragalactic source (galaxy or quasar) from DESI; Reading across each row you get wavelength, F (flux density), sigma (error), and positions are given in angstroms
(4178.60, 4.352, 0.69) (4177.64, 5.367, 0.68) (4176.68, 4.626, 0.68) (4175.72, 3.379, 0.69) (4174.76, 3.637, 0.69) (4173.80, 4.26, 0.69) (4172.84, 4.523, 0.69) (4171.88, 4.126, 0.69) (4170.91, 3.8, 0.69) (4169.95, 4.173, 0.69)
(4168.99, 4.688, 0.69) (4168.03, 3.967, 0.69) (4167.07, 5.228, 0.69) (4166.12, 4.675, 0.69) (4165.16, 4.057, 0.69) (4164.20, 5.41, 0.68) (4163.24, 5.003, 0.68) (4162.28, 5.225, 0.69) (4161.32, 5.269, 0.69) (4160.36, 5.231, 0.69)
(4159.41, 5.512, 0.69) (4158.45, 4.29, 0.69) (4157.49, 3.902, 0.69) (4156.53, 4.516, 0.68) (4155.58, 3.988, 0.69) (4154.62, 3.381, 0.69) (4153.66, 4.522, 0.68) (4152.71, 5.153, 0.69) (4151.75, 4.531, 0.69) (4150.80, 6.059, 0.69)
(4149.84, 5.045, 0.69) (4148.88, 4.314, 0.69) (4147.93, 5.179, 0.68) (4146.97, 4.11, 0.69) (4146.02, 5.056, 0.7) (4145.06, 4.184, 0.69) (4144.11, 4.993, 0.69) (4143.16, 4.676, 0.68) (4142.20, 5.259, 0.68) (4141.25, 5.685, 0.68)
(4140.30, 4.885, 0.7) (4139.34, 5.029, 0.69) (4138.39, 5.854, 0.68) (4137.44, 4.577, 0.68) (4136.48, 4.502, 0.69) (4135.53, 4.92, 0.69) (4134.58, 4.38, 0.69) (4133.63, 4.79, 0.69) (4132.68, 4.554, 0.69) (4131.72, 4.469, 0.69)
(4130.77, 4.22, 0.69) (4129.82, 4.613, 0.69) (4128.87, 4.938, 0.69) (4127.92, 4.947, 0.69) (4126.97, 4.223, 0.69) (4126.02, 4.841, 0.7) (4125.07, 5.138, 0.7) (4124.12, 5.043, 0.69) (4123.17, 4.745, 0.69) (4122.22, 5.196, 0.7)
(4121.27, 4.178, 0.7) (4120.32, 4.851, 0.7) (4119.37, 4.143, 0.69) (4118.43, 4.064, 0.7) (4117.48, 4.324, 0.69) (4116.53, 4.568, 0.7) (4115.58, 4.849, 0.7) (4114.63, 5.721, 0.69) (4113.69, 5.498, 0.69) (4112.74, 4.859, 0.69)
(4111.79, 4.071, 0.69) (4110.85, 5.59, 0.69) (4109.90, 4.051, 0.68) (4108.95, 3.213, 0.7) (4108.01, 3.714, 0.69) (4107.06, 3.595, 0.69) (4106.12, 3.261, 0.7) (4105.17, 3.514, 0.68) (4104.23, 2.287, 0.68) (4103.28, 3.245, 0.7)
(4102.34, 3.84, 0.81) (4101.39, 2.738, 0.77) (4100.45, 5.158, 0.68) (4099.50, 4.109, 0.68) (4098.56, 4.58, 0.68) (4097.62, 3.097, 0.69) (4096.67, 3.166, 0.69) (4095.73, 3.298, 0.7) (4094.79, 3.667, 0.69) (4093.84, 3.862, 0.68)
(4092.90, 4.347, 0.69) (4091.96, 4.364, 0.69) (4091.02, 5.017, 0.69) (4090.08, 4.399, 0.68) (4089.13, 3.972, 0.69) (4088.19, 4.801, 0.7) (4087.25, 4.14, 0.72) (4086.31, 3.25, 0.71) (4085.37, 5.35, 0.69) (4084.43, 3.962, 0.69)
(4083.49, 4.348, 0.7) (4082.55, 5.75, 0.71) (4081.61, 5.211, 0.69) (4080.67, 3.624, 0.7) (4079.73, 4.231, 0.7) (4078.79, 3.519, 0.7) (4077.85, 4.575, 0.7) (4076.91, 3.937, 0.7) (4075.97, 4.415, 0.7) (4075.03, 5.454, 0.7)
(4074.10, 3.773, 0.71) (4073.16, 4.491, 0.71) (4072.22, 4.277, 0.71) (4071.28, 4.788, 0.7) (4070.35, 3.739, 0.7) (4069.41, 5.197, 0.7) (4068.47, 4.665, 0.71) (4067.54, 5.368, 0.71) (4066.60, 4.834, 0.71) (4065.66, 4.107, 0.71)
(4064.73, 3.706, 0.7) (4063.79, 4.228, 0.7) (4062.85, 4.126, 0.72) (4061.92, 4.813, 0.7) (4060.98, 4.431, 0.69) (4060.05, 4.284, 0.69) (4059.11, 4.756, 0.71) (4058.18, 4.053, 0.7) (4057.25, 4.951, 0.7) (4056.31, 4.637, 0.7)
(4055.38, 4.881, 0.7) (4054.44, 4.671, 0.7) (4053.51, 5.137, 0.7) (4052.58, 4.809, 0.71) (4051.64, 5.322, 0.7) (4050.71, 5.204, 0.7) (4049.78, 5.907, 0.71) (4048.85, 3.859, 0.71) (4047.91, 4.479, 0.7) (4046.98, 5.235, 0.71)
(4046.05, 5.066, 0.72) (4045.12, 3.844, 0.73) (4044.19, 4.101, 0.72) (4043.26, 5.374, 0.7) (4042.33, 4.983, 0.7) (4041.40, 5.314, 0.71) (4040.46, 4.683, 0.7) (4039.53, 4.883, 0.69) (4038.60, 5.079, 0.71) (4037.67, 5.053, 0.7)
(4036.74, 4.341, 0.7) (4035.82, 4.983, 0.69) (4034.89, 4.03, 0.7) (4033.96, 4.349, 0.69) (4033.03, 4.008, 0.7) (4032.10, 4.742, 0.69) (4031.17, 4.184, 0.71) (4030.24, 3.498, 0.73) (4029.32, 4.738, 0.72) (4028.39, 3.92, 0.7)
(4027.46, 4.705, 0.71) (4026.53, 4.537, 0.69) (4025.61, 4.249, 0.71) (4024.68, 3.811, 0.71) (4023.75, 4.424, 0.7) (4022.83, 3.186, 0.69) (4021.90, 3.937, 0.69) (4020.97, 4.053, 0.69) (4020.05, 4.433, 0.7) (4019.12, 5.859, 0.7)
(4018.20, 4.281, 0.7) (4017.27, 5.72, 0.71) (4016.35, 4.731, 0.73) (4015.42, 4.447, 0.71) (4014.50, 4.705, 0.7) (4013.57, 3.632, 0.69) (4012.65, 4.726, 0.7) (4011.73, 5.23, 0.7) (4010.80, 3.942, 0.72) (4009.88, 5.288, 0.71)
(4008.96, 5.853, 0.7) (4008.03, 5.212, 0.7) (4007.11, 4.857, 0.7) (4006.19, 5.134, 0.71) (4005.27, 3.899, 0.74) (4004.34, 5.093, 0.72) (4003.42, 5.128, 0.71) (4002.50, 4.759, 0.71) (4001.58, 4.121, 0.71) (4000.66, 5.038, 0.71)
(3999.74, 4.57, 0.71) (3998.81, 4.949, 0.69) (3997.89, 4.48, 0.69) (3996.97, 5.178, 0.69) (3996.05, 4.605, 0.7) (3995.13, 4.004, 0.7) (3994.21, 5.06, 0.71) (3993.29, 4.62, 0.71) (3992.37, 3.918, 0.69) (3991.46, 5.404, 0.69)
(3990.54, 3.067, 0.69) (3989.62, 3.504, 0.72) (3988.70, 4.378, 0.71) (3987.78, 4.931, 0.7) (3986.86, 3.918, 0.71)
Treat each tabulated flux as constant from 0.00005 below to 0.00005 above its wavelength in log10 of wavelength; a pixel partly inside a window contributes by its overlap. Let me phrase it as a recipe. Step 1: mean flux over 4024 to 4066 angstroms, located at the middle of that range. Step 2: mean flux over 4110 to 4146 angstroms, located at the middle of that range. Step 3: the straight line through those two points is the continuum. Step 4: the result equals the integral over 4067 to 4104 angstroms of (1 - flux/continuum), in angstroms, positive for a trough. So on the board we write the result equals 3.5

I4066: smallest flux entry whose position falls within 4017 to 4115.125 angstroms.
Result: 2.287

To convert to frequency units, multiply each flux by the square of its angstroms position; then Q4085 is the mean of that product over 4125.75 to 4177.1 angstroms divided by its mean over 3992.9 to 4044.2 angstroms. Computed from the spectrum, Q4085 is 1.07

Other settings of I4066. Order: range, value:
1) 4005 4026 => 3.186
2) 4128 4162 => 3.381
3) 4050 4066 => 3.706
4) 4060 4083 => 3.519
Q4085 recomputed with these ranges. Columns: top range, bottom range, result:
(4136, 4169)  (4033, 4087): 1.09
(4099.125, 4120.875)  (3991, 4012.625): 0.91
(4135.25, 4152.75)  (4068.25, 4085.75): 1.14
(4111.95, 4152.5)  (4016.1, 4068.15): 1.09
